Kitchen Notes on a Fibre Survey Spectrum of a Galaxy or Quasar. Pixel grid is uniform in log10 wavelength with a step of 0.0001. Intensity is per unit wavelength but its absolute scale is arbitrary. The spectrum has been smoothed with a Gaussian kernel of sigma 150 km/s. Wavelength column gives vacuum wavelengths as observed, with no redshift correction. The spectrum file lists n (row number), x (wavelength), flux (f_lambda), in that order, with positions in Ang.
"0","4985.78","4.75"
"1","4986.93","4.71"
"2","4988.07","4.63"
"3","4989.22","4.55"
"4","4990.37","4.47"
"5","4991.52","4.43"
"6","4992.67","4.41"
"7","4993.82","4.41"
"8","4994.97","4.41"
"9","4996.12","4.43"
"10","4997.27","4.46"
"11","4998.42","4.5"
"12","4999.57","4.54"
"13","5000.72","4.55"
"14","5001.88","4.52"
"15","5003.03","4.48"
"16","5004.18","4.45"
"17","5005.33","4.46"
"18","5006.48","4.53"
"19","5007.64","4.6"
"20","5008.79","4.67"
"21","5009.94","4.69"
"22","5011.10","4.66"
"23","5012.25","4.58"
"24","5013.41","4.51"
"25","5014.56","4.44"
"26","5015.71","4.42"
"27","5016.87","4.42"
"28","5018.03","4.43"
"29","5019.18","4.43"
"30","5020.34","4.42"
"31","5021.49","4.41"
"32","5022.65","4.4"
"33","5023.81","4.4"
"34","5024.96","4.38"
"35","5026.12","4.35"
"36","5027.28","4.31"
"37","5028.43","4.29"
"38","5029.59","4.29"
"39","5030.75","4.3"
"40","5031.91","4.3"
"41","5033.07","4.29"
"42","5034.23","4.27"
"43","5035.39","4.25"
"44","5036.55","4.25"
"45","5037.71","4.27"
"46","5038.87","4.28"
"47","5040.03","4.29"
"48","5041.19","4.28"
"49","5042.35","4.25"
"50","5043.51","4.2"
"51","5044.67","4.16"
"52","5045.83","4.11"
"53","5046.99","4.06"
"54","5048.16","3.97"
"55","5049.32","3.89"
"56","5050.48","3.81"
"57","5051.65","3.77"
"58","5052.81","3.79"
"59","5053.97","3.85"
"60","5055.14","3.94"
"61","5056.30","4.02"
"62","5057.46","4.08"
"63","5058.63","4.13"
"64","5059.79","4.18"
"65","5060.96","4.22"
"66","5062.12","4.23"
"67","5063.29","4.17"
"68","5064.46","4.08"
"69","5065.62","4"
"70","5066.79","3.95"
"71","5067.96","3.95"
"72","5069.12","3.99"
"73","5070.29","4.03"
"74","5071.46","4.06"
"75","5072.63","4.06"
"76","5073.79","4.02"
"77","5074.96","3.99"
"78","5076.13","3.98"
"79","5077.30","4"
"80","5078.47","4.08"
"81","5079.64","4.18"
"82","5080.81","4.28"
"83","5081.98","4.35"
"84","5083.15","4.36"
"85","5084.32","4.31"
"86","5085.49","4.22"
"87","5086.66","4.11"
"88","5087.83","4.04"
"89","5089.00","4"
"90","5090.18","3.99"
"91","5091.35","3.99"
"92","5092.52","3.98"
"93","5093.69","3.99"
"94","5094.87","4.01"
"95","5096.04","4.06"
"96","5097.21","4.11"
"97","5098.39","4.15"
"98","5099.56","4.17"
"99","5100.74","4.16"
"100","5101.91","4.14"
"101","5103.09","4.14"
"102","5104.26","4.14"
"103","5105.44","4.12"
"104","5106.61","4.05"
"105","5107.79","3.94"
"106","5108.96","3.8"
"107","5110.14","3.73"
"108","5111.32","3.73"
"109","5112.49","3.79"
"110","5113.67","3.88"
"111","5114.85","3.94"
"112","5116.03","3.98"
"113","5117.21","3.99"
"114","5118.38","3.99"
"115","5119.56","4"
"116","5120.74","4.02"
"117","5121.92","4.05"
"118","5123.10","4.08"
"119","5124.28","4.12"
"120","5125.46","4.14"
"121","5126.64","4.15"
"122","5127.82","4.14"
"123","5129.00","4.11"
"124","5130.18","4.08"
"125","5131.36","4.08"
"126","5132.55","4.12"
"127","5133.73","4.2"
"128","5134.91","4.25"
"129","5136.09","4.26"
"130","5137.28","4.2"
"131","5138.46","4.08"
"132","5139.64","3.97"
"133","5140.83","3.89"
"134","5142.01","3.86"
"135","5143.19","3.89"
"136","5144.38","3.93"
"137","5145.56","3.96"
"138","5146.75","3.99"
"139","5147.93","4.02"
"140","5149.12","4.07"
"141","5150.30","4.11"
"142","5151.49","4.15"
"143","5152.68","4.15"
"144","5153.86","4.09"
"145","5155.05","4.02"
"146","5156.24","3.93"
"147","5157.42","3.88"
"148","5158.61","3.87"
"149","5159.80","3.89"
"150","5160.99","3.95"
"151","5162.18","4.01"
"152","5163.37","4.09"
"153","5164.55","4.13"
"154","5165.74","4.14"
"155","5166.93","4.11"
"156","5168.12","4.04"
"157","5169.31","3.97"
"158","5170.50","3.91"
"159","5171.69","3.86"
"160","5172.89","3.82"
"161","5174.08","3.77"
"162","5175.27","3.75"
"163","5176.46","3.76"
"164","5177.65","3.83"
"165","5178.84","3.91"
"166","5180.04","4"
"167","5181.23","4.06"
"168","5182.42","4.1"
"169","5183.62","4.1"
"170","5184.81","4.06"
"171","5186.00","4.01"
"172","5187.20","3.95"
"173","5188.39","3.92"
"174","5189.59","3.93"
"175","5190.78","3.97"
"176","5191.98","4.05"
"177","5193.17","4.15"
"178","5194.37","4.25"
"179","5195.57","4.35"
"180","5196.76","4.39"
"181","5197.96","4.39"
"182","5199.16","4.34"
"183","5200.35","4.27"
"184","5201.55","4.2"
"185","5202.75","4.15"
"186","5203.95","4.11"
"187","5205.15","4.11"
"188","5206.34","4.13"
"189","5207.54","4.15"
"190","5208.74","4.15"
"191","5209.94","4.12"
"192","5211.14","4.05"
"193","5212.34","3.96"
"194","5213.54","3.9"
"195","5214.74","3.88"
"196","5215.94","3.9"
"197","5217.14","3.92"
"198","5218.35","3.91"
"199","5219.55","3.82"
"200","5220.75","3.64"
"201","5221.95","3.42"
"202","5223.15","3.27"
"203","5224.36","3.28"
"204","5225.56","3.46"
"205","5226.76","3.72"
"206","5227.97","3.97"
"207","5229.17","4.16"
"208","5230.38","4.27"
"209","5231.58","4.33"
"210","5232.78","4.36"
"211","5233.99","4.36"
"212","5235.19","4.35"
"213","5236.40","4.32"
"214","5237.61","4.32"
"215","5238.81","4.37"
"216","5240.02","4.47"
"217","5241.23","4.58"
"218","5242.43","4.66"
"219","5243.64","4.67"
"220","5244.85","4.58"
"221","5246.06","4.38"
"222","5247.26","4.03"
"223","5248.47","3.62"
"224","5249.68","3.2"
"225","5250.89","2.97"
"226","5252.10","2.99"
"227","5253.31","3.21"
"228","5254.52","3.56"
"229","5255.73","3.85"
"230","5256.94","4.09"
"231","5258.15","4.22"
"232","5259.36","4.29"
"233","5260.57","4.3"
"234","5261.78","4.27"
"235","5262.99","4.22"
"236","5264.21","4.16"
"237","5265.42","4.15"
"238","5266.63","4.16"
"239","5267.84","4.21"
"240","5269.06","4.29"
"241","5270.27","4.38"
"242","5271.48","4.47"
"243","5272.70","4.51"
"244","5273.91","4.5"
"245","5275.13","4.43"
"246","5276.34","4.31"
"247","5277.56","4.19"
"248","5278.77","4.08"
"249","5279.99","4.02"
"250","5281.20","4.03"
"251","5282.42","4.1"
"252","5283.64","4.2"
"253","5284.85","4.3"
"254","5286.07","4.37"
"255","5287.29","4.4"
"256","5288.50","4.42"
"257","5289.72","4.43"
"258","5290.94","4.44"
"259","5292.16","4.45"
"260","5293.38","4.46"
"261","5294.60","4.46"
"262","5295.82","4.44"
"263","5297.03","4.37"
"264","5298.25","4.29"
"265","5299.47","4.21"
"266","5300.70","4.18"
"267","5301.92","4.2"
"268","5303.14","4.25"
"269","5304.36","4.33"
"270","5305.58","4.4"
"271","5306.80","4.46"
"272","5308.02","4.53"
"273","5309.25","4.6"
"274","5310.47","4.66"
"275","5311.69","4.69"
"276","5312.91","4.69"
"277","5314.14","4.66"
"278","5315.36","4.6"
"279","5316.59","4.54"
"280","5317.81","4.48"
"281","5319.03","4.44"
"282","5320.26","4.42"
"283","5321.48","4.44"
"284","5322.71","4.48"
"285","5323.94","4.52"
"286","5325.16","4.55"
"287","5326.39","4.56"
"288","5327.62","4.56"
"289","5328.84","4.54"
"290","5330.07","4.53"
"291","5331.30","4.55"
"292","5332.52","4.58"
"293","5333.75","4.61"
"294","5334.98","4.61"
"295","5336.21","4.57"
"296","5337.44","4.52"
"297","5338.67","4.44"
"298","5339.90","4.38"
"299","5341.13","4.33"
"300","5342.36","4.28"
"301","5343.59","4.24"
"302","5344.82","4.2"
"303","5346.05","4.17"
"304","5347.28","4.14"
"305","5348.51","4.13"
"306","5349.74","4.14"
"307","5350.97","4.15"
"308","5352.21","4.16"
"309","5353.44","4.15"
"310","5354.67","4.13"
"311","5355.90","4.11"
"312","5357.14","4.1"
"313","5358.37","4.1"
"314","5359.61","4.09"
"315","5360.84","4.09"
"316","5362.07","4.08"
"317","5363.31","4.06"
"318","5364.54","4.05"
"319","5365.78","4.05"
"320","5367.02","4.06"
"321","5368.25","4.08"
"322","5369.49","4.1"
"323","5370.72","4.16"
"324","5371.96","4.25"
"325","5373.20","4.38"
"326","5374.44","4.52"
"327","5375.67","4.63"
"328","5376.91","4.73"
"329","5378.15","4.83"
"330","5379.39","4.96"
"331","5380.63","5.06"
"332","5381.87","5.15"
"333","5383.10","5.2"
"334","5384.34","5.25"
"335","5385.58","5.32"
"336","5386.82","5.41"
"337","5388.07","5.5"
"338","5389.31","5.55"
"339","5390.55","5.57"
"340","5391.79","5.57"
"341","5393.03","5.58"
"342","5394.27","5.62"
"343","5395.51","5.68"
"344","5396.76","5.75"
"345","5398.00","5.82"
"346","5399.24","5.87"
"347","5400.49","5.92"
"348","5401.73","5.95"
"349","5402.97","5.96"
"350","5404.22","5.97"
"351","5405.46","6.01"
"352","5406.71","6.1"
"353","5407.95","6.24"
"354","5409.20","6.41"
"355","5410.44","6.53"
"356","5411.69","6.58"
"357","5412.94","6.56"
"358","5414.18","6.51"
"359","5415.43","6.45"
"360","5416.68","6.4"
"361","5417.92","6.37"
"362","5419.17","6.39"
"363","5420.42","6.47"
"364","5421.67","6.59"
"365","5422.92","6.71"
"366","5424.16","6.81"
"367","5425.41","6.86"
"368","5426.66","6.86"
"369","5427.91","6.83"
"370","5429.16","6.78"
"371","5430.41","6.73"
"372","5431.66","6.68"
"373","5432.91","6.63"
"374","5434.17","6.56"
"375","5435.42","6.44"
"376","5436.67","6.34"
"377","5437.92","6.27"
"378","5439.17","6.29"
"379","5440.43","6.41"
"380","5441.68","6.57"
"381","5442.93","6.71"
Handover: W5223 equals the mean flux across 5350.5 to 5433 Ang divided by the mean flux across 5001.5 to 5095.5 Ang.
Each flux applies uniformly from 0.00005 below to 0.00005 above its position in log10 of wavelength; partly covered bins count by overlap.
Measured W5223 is 1.29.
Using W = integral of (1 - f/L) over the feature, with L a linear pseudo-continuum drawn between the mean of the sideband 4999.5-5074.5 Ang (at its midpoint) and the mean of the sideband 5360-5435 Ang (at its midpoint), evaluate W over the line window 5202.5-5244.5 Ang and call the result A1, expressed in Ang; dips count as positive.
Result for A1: 7.6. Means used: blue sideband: 4.25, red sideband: 5.63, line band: 4.07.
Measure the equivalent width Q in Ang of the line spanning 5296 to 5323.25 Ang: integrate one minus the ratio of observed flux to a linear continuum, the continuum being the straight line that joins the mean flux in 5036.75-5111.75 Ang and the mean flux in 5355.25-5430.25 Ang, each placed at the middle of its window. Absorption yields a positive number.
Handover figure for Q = 3.50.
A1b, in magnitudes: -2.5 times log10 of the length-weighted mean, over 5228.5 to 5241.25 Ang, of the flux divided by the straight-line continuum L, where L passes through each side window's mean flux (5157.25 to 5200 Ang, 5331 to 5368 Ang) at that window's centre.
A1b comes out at -0.06 mag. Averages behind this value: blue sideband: 4.02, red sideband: 4.24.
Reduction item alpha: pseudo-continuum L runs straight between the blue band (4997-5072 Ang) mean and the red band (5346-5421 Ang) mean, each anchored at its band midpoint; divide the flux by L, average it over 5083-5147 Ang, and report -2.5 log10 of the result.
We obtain 0.108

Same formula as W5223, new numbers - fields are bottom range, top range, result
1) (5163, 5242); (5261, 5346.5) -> 1.09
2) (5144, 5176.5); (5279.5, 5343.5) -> 1.11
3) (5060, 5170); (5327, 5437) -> 1.30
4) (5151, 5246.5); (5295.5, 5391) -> 1.10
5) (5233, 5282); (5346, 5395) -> 1.11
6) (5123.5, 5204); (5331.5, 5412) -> 1.20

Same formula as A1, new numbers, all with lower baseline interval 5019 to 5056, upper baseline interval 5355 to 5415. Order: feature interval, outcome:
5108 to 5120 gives 1.43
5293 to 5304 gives 1.36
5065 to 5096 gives 1.72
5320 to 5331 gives 1.07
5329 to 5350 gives 2.73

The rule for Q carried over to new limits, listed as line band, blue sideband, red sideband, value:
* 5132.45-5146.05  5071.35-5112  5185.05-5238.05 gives 0.0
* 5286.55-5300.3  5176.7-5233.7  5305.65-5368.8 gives -0.5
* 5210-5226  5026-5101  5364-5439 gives 3.7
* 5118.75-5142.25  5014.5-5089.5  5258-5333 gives 0.8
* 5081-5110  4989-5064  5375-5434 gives 3.3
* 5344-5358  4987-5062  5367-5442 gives 3.7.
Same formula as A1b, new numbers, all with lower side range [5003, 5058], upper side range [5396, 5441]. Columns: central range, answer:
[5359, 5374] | 0.43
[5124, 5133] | 0.17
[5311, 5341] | 0.28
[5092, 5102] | 0.14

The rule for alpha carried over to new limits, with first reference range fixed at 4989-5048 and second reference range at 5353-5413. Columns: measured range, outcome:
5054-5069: 0.10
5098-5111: 0.13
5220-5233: 0.25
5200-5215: 0.16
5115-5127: 0.14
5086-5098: 0.13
